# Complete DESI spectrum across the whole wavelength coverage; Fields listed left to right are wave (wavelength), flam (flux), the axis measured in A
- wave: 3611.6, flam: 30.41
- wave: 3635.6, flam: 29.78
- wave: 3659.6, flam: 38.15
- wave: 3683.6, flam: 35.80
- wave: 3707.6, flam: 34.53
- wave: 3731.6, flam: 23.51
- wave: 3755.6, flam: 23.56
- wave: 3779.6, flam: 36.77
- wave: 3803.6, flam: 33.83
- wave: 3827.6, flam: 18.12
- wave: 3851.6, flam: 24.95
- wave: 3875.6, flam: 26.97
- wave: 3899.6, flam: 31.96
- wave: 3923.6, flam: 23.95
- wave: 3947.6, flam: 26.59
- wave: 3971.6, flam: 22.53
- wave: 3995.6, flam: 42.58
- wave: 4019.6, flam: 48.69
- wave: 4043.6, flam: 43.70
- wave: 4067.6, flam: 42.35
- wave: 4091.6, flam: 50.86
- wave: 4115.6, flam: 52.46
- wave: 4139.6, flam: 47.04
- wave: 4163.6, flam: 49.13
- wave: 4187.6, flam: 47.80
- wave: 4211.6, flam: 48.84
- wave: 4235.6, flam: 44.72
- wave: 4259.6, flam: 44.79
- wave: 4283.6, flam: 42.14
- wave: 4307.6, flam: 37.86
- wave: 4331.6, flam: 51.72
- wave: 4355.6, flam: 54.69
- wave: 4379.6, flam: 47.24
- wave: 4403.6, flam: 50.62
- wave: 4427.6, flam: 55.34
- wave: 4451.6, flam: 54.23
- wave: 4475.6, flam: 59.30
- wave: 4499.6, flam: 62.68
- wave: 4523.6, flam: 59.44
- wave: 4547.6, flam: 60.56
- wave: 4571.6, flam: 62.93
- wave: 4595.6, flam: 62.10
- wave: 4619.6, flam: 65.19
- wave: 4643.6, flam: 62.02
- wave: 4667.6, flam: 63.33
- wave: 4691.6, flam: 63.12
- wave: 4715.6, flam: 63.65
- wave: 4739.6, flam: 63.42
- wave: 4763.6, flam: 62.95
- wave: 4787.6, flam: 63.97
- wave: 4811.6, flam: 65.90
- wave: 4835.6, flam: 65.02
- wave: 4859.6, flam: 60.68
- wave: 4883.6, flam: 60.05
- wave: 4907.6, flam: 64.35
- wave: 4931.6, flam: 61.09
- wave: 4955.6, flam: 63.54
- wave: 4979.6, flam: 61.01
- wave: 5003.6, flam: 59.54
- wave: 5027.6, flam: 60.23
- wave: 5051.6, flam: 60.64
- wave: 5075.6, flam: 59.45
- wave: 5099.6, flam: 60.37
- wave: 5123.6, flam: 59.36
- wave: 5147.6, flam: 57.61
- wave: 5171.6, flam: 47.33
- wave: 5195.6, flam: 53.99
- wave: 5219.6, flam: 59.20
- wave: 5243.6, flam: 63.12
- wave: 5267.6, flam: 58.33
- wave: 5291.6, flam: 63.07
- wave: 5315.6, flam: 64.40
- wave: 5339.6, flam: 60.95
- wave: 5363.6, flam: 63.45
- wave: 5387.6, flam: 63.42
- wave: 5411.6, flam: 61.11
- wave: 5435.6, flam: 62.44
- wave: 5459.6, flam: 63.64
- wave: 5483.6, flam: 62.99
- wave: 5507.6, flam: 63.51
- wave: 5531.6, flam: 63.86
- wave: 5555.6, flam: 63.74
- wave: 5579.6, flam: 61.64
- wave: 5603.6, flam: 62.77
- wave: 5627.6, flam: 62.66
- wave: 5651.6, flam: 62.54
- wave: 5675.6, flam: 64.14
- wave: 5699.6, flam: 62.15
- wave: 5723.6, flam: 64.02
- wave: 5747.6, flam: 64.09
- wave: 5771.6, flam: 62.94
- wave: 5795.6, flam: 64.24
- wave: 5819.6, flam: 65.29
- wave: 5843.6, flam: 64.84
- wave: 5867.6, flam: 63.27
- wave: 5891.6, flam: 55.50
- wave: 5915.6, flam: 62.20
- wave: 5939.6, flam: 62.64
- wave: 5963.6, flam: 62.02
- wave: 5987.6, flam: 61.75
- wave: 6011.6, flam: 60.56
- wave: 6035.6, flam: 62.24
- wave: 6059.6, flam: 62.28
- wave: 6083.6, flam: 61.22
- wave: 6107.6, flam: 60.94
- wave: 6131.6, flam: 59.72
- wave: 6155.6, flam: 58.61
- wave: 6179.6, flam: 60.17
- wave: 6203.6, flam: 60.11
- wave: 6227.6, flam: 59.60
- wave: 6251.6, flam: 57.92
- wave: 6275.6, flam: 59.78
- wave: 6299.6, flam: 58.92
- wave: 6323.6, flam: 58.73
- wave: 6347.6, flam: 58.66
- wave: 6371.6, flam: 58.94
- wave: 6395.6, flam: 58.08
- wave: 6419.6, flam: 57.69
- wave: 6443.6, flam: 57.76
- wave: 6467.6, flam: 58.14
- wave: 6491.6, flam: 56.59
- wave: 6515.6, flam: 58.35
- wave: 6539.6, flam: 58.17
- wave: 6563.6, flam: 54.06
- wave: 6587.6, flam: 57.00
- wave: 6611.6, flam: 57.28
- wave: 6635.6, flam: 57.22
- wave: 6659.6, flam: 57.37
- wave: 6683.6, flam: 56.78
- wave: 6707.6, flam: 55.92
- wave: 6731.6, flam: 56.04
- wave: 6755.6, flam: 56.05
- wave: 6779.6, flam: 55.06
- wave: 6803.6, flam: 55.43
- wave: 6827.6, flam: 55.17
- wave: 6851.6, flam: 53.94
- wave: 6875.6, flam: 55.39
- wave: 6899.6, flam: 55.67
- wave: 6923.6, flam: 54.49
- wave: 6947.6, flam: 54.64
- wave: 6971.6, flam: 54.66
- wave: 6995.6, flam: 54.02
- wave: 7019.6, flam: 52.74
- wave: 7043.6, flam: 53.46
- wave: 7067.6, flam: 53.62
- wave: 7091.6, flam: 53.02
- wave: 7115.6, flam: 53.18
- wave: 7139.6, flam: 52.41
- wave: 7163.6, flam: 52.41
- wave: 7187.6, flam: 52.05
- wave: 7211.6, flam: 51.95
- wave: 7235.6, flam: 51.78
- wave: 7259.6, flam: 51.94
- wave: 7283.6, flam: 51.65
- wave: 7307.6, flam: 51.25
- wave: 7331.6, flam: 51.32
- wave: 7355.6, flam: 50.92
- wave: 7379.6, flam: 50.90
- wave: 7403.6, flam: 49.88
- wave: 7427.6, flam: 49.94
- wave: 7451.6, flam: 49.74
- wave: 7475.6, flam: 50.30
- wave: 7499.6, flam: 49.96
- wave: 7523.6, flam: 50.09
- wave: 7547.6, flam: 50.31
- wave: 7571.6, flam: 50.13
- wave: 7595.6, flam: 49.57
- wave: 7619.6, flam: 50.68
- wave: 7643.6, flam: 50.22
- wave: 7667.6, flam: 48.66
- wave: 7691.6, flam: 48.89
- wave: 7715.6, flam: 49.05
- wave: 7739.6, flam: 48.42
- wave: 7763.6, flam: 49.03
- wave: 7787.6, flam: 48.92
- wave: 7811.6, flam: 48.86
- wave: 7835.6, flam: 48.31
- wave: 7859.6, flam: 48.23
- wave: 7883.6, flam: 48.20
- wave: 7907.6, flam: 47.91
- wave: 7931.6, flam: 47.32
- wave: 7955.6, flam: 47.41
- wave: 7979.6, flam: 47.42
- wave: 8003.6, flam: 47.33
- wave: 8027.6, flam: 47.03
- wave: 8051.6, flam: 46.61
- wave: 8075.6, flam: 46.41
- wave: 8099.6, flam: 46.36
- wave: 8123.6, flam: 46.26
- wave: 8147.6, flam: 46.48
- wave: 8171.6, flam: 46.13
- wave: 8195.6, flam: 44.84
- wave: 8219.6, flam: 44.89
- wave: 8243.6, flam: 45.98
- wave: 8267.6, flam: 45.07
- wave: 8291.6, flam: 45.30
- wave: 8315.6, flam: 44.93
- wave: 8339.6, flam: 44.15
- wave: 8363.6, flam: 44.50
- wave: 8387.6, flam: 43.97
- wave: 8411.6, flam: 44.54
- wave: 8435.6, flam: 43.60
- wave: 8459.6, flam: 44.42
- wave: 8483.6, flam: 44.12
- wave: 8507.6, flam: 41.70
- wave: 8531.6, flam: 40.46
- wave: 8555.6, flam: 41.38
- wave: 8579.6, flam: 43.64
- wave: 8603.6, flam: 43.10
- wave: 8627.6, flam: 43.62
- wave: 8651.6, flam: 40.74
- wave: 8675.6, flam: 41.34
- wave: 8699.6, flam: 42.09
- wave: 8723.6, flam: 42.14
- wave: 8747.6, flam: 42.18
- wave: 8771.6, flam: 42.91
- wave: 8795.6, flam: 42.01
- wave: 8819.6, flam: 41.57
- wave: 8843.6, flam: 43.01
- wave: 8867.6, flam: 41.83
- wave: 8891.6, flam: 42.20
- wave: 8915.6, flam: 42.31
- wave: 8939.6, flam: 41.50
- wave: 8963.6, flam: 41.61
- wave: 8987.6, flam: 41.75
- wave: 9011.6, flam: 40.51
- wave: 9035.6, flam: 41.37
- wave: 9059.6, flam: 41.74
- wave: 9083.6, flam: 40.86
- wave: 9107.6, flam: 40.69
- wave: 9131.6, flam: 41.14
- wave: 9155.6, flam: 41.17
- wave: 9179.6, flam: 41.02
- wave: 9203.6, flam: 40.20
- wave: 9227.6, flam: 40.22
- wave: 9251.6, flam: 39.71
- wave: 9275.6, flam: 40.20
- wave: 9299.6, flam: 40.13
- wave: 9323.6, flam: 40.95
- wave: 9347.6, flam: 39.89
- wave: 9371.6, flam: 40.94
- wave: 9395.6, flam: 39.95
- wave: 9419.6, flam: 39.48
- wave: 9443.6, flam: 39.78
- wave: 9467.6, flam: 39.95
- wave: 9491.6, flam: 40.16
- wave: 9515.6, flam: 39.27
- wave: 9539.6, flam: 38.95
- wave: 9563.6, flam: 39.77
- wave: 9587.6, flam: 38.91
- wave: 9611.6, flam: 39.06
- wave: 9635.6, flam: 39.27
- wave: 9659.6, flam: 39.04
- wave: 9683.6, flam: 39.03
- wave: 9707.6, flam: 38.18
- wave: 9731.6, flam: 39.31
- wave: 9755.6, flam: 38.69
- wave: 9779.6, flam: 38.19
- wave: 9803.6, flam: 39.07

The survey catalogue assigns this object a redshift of 0.000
